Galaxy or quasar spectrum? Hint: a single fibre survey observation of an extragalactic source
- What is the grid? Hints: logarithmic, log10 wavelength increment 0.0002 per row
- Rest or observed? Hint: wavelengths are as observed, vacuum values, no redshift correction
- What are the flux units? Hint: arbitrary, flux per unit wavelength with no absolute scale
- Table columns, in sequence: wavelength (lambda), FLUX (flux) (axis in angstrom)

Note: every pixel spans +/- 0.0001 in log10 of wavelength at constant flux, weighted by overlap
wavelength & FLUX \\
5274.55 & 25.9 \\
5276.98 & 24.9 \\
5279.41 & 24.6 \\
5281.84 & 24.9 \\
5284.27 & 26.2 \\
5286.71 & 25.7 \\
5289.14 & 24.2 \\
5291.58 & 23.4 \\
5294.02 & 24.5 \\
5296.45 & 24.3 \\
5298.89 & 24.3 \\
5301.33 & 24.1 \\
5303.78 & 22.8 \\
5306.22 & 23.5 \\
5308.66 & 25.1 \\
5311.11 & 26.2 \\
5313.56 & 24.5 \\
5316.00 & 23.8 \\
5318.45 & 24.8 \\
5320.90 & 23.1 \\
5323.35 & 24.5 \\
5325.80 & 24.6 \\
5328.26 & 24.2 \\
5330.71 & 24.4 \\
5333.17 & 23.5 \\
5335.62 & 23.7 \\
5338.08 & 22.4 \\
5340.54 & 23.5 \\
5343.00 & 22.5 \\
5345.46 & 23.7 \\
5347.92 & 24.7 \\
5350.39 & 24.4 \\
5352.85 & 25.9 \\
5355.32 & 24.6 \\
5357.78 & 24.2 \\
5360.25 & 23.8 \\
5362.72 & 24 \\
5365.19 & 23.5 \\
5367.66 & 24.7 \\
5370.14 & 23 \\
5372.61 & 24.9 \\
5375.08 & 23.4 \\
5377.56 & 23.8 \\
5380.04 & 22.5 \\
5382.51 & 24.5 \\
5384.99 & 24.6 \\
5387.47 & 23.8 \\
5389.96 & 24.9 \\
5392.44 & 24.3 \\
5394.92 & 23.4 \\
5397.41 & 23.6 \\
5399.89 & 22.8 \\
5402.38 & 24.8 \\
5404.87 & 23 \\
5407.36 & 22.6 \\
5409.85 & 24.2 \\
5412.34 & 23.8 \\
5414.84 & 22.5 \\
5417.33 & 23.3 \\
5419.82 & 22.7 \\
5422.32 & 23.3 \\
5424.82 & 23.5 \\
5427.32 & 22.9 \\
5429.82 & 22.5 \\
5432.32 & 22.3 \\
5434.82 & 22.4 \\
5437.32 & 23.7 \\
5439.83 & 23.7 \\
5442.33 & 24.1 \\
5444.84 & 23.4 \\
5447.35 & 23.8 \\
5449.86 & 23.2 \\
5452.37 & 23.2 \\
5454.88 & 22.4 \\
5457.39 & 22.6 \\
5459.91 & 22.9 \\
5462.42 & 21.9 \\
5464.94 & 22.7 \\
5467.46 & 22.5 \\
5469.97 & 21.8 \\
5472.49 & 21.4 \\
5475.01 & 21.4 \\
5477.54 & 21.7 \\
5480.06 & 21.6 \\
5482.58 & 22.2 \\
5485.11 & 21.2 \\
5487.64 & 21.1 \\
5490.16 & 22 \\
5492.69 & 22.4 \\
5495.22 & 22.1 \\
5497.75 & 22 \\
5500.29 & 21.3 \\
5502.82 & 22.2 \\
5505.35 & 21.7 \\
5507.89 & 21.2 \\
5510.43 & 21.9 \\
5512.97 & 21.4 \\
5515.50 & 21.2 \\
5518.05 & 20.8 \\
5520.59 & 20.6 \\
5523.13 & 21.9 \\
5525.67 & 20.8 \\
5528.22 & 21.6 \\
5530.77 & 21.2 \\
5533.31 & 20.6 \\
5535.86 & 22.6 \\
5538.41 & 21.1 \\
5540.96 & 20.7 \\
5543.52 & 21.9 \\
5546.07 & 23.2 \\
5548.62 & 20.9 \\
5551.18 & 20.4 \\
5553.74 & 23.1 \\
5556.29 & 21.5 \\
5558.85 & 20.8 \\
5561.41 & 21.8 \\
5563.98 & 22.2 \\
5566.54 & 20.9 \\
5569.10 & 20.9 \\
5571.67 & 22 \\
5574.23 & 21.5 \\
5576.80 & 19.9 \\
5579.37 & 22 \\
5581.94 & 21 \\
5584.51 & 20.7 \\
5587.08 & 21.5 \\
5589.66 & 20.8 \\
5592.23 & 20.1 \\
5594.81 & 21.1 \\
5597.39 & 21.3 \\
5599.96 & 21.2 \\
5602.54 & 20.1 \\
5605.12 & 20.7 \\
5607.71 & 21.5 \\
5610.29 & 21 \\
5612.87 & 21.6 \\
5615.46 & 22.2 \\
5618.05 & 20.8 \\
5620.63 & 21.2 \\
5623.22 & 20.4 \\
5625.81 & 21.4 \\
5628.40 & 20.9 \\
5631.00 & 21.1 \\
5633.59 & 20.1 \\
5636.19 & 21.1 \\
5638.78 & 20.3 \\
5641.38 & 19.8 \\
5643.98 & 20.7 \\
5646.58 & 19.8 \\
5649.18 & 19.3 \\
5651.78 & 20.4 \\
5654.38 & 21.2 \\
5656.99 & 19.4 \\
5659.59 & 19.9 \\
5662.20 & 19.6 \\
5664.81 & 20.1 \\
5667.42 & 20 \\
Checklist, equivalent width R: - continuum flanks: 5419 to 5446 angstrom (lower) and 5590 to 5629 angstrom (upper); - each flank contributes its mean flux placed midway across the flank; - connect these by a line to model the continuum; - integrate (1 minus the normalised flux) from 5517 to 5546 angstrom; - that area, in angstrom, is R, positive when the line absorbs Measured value 0.82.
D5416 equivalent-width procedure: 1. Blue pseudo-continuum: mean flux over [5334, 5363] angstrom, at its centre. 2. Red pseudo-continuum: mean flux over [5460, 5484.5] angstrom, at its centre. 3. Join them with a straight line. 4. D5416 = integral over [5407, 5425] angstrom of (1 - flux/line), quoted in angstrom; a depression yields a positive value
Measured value -0.32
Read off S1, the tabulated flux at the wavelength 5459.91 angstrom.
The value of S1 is 22.9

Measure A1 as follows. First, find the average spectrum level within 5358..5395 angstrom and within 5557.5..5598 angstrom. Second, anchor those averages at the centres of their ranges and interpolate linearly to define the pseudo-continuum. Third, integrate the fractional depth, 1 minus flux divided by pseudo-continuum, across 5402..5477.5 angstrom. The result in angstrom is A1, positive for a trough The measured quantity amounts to 0.6 angstrom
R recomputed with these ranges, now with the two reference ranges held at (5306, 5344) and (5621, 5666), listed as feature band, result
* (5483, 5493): 0.22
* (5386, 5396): -0.36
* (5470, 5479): 0.31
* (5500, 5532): 0.66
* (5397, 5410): -0.17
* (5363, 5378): -0.24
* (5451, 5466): -0.09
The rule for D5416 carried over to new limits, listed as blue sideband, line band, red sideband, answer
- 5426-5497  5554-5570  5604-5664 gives -0.06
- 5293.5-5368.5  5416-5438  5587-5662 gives 0.06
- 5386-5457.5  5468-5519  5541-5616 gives 1.72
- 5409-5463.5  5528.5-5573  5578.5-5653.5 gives 0.27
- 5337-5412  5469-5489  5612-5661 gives 0.90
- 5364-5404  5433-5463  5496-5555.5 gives -0.40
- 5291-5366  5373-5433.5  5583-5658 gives -0.63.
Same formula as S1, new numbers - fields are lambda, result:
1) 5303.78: 22.8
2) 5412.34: 23.8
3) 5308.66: 25.1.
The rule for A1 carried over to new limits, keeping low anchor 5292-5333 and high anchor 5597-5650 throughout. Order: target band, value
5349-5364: -0.5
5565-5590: 0.2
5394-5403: -0.1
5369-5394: -0.5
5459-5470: 0.1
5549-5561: 0.1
